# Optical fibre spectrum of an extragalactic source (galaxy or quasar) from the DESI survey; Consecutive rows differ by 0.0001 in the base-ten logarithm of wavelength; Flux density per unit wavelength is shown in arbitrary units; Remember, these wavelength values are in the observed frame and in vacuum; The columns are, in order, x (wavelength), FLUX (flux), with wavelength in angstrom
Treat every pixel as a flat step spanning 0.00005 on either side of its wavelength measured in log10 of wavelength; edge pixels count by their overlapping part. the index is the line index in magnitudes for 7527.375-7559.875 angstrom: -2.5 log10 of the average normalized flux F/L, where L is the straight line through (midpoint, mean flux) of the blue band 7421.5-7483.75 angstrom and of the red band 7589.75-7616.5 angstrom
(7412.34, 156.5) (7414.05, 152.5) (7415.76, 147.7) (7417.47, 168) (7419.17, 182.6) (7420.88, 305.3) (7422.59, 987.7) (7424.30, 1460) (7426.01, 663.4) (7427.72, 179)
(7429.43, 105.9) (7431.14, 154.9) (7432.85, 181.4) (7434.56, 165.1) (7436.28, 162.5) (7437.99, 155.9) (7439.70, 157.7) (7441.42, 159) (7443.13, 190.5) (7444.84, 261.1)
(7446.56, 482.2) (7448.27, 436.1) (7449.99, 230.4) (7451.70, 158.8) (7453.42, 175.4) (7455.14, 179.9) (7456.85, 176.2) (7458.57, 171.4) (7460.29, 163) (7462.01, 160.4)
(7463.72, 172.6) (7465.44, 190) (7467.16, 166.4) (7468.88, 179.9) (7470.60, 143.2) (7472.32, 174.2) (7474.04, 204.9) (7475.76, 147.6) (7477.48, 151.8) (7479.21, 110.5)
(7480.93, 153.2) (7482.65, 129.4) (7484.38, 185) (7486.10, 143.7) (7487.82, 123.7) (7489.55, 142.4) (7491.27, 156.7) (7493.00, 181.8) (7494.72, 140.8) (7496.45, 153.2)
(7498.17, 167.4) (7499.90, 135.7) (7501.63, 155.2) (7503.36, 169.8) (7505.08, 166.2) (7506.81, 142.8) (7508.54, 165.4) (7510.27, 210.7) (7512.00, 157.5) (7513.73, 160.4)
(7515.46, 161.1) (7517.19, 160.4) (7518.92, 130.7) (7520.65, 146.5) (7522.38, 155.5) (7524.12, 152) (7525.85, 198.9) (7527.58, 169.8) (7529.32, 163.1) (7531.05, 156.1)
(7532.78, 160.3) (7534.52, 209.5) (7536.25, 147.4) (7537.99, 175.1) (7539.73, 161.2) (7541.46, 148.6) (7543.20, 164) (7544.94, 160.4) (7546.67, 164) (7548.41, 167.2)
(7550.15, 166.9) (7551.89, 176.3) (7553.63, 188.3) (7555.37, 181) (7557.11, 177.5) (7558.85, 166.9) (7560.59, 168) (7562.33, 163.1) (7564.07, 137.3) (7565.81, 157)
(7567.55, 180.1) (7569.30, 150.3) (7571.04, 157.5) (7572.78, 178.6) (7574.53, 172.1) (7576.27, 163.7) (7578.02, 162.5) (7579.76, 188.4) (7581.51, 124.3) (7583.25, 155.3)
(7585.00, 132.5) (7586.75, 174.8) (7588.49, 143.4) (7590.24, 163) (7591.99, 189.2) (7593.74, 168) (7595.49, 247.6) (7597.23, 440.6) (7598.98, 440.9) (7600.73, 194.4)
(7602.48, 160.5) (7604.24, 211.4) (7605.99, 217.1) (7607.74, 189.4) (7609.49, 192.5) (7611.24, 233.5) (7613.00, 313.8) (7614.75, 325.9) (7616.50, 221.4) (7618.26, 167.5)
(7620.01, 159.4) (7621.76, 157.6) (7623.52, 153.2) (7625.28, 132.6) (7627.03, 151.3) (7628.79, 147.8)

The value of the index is 0.43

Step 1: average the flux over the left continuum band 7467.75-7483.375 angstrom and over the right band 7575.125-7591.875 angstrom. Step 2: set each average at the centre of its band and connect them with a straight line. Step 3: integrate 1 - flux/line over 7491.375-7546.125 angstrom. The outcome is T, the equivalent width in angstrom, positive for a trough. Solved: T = -2.0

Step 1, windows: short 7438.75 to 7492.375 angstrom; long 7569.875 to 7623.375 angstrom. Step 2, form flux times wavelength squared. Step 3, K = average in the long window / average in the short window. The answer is 1.14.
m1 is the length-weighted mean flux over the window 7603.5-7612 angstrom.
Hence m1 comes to 209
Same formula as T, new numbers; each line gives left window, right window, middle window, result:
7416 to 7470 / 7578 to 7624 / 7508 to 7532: 8.0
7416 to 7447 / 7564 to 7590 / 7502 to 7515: 4.0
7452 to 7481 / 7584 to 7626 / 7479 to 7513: 4.0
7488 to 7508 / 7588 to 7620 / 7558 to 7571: 2.8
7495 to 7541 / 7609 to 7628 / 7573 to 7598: 0.3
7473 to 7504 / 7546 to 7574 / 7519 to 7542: -0.4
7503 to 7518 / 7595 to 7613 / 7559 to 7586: 7.9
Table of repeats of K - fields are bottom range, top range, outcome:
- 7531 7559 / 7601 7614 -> 1.30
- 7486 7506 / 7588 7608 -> 1.56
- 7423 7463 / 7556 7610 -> 0.70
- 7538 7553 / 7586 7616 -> 1.45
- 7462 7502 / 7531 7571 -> 1.08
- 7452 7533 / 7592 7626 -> 1.46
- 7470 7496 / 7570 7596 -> 1.12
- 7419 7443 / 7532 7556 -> 0.49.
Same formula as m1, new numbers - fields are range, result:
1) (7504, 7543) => 164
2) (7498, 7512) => 164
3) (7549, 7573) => 167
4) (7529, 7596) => 167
